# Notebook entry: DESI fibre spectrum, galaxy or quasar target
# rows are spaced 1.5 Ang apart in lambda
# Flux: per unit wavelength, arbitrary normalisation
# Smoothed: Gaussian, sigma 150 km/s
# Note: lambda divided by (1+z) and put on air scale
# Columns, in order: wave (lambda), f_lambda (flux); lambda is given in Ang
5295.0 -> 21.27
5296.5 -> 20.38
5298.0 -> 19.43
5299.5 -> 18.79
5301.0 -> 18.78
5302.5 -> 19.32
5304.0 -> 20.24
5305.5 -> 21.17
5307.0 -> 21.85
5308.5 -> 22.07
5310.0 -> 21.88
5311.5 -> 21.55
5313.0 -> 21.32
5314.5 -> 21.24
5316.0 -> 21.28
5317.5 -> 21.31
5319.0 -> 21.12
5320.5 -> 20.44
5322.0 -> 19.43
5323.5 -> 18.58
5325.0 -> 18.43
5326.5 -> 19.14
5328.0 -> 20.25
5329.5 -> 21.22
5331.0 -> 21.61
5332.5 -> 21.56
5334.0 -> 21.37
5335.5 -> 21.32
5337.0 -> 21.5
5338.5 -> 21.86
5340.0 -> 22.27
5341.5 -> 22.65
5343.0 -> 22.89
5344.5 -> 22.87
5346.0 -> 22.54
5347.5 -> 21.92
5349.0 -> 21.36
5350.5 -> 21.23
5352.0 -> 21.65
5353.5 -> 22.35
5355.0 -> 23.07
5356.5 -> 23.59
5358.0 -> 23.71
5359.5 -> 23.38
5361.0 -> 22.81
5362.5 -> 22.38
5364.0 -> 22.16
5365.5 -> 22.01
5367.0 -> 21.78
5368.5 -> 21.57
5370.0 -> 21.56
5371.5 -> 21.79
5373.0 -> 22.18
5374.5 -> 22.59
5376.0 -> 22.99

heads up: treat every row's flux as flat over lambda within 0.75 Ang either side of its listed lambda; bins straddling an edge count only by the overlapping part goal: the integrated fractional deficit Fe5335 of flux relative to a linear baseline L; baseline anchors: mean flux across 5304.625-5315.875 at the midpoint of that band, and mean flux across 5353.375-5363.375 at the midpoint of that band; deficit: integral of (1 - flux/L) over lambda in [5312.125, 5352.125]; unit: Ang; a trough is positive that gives 1.9 Ang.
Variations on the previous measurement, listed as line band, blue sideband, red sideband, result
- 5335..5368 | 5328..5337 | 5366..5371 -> -1.3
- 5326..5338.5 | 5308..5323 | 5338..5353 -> 0.3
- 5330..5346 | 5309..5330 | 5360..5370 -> -0.6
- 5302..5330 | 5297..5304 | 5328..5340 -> -0.5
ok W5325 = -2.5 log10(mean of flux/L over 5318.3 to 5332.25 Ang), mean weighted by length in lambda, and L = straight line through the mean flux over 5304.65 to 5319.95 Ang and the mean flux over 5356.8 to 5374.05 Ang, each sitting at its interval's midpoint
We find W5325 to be 0.08 mag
